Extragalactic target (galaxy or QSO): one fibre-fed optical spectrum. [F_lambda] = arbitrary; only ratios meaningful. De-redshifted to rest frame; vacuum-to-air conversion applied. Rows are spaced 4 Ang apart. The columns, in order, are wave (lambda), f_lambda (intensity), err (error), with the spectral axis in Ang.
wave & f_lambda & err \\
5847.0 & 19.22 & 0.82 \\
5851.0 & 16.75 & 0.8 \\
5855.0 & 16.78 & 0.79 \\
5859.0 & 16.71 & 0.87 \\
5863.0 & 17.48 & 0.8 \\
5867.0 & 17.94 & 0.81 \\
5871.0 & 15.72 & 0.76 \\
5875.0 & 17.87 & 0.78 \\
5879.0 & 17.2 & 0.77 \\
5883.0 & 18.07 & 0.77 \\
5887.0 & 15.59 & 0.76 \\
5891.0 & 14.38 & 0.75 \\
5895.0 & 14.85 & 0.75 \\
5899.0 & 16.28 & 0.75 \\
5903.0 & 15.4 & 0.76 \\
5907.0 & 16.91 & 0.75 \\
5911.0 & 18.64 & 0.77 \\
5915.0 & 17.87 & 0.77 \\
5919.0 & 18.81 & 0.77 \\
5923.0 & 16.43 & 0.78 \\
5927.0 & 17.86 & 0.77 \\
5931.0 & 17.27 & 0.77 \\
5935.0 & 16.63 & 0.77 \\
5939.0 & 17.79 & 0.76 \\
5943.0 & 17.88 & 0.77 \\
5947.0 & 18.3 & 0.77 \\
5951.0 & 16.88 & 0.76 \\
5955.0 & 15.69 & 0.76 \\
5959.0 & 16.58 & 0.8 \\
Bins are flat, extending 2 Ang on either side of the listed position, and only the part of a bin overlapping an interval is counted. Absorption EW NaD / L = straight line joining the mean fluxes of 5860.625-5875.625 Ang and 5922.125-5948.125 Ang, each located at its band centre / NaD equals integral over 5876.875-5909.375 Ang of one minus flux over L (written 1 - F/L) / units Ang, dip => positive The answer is 2.2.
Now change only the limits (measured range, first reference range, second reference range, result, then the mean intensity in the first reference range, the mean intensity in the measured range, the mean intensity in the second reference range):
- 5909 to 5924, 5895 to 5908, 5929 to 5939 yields -1.42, 15.9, 18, 17.1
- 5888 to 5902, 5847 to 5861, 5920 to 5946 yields 1.66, 17.1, 15.2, 17.4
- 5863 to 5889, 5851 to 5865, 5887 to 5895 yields -2.17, 17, 17.1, 14.8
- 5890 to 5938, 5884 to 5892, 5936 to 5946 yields -0.75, 15.4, 16.8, 17.8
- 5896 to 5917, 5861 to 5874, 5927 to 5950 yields 0.54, 17.1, 16.9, 17.6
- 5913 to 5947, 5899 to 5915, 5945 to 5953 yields -0.56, 17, 17.6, 17.6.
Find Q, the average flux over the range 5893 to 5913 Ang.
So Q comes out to 16.4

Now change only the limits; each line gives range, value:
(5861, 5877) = 17.3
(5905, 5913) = 17.8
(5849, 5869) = 17.1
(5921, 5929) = 17.1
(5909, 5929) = 17.9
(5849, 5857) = 16.8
